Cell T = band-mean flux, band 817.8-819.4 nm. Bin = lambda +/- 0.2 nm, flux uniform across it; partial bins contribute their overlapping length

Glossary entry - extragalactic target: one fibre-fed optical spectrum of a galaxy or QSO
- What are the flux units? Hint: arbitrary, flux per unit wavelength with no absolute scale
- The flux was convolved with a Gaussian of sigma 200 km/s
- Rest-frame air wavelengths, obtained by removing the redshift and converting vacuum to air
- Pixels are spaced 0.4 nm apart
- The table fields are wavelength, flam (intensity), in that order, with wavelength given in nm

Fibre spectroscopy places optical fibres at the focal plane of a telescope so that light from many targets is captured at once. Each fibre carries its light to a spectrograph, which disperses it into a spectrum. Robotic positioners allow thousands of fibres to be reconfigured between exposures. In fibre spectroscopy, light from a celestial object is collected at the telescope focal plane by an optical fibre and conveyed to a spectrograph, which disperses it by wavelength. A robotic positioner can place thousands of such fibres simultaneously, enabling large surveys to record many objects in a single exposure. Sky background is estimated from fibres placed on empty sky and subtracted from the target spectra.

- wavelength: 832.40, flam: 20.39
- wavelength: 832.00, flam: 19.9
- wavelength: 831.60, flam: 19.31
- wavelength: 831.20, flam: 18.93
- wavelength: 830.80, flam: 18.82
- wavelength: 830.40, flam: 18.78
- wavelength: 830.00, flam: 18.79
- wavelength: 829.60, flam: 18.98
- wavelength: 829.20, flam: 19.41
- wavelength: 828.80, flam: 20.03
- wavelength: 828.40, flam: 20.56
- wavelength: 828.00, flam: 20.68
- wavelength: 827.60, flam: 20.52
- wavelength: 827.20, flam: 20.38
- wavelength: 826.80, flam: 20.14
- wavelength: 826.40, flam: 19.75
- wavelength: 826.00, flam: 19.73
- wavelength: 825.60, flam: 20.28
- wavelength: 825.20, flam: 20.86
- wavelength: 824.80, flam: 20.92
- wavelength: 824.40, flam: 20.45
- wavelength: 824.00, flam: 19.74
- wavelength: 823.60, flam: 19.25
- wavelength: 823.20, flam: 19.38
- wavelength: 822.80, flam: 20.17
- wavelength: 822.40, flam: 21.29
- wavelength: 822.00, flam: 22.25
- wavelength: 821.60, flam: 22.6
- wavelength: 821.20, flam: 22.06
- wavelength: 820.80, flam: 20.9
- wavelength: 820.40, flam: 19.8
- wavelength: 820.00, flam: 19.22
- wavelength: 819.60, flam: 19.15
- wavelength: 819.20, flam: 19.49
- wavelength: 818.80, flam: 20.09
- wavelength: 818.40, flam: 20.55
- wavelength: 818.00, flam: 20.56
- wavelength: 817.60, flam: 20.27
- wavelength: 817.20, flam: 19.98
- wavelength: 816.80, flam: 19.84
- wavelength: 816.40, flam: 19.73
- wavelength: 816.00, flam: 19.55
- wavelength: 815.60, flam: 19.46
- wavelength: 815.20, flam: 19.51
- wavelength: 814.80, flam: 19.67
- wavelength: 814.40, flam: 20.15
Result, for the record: 20.2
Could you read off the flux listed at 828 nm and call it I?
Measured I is 20.68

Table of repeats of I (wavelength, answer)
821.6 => 22.6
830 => 18.79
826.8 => 20.14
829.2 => 19.41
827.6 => 20.52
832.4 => 20.39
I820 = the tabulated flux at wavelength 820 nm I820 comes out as 19.22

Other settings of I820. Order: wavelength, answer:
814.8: 19.67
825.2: 20.86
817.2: 19.98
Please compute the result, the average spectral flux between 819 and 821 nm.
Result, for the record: 19.7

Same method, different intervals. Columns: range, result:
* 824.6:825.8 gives 20.7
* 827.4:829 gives 20.4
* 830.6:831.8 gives 19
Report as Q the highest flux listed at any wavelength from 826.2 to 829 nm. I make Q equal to 20.68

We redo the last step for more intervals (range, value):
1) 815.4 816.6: 19.73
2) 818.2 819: 20.55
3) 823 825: 20.92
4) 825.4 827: 20.28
